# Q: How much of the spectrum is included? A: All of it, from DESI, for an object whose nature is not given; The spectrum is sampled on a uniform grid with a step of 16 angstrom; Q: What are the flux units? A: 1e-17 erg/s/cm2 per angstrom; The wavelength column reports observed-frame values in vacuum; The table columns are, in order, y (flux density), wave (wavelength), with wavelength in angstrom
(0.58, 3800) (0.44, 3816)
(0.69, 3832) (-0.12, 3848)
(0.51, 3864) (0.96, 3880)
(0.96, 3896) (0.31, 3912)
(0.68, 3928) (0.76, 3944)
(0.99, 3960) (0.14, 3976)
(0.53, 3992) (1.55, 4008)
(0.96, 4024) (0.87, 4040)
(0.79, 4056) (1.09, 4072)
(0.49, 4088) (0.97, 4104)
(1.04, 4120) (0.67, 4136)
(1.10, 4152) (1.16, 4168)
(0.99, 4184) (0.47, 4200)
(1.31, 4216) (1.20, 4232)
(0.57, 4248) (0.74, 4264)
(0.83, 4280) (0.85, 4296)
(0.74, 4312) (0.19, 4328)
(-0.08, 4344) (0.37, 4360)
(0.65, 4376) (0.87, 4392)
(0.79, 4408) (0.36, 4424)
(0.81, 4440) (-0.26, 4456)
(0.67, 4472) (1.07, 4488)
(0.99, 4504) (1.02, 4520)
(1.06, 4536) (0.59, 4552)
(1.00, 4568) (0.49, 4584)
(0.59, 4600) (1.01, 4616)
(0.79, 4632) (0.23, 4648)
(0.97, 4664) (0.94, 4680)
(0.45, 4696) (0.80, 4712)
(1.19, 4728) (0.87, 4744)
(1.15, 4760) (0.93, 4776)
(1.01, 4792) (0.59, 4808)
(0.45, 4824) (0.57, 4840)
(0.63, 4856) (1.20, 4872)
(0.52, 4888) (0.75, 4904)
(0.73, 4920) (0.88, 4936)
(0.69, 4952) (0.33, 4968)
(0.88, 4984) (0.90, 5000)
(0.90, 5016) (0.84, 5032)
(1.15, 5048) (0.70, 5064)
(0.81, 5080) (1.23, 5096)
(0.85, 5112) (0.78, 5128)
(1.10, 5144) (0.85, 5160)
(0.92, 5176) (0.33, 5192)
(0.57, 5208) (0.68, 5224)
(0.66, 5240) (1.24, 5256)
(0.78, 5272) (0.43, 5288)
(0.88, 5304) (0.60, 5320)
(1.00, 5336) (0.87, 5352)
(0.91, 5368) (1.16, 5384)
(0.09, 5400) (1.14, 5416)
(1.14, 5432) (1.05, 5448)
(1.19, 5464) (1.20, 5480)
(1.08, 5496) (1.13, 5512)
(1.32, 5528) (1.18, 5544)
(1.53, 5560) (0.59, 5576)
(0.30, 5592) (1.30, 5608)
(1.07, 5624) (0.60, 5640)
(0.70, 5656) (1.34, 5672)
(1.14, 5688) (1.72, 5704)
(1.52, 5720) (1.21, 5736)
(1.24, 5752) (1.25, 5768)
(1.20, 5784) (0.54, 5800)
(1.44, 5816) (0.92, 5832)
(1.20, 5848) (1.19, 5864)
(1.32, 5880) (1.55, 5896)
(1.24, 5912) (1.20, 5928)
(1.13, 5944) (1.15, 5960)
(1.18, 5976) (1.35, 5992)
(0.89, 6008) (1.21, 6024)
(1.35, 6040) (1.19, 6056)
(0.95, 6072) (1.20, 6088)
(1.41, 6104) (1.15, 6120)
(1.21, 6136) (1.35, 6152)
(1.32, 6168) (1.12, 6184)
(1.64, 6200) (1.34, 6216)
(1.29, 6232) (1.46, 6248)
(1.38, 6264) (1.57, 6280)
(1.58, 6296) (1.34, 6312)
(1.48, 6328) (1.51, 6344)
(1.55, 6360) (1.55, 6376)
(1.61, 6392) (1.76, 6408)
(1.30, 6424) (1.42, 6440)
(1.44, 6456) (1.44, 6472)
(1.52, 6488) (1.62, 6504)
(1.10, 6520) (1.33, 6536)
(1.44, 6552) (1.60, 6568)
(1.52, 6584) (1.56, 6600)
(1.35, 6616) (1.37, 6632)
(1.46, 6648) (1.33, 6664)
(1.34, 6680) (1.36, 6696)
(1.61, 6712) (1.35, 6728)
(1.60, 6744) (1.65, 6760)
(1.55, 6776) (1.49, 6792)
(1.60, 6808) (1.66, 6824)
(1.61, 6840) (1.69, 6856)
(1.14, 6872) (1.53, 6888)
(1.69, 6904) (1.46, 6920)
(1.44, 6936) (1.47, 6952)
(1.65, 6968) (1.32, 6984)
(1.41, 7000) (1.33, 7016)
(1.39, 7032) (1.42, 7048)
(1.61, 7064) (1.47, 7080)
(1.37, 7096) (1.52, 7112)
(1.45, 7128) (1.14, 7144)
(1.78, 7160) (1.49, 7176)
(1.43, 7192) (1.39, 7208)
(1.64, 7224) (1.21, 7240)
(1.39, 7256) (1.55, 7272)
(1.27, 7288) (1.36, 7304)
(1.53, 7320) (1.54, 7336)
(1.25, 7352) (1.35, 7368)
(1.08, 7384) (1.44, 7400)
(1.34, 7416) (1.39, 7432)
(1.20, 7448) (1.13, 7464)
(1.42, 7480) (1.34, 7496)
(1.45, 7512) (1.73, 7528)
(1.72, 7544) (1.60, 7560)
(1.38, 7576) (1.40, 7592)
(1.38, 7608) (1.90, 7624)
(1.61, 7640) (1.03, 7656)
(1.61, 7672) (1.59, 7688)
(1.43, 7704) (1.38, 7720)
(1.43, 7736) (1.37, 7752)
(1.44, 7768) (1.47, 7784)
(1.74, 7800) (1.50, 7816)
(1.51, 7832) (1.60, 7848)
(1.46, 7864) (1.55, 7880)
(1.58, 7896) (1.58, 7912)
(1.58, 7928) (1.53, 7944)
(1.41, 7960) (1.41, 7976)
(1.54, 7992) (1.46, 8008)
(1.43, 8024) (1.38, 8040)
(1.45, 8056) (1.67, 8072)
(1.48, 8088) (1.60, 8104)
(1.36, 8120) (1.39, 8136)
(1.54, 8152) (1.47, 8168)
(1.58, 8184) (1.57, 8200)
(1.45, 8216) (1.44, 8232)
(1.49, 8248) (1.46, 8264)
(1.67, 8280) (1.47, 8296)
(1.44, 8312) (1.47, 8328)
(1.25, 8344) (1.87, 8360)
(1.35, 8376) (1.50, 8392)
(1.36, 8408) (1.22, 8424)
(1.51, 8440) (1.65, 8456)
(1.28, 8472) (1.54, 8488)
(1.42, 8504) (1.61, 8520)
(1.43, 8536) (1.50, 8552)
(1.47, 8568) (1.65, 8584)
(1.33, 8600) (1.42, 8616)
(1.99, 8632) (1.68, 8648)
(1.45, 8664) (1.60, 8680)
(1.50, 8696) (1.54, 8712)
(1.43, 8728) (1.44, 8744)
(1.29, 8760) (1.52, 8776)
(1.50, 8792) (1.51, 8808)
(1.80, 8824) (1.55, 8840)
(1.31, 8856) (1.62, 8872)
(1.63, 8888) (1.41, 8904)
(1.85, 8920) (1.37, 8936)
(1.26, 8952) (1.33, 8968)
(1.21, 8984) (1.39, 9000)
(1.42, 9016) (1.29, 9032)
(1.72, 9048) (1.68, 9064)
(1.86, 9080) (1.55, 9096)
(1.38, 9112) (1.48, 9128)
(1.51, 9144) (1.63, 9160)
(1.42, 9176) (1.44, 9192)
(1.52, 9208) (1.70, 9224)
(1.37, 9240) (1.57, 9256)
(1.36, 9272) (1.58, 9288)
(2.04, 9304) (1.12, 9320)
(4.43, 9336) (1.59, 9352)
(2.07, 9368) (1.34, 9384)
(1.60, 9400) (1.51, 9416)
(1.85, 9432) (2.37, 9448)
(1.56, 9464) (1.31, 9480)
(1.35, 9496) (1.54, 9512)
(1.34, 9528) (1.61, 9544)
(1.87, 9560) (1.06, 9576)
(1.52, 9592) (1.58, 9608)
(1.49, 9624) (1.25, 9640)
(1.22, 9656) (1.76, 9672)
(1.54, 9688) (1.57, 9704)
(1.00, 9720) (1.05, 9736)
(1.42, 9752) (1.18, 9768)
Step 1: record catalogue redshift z 0.42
